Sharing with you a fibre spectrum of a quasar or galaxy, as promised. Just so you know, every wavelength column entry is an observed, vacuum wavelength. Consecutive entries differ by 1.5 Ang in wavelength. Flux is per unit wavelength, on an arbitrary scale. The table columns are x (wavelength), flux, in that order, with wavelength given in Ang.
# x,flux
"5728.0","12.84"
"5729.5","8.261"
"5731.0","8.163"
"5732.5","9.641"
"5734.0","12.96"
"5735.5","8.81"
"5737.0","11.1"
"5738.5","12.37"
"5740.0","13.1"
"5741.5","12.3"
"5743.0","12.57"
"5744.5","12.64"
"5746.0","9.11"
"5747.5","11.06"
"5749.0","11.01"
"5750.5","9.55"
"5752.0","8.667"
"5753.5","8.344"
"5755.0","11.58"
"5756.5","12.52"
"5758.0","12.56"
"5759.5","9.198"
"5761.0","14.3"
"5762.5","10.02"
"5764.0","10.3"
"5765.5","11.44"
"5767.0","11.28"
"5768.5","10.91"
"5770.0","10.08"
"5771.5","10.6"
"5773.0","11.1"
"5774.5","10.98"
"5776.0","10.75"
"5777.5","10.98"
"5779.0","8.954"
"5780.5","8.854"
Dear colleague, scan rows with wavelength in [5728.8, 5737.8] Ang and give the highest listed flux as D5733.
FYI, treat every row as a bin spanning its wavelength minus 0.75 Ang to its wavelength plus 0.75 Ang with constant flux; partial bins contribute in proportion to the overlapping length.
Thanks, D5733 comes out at 12.96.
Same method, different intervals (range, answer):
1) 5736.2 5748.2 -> 13.1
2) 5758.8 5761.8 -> 14.3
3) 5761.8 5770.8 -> 11.44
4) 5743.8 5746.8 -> 12.64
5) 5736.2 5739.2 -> 12.37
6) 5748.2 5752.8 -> 11.01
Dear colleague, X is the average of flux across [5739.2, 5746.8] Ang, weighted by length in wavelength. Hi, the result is 11.9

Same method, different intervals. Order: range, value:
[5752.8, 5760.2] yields 10.9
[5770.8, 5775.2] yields 10.9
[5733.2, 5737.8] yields 11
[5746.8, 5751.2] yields 10.5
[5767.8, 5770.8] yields 10.5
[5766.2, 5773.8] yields 10.8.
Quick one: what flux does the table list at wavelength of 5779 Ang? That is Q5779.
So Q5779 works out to 8.954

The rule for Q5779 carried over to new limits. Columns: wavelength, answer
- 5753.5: 8.344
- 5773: 11.1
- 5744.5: 12.64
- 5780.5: 8.854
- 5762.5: 10.02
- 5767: 11.28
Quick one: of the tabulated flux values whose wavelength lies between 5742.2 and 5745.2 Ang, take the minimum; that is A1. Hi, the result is 12.57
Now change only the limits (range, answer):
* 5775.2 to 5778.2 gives 10.75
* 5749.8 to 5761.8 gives 8.344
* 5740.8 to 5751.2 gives 9.11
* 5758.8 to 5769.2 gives 9.198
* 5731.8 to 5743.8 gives 8.81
